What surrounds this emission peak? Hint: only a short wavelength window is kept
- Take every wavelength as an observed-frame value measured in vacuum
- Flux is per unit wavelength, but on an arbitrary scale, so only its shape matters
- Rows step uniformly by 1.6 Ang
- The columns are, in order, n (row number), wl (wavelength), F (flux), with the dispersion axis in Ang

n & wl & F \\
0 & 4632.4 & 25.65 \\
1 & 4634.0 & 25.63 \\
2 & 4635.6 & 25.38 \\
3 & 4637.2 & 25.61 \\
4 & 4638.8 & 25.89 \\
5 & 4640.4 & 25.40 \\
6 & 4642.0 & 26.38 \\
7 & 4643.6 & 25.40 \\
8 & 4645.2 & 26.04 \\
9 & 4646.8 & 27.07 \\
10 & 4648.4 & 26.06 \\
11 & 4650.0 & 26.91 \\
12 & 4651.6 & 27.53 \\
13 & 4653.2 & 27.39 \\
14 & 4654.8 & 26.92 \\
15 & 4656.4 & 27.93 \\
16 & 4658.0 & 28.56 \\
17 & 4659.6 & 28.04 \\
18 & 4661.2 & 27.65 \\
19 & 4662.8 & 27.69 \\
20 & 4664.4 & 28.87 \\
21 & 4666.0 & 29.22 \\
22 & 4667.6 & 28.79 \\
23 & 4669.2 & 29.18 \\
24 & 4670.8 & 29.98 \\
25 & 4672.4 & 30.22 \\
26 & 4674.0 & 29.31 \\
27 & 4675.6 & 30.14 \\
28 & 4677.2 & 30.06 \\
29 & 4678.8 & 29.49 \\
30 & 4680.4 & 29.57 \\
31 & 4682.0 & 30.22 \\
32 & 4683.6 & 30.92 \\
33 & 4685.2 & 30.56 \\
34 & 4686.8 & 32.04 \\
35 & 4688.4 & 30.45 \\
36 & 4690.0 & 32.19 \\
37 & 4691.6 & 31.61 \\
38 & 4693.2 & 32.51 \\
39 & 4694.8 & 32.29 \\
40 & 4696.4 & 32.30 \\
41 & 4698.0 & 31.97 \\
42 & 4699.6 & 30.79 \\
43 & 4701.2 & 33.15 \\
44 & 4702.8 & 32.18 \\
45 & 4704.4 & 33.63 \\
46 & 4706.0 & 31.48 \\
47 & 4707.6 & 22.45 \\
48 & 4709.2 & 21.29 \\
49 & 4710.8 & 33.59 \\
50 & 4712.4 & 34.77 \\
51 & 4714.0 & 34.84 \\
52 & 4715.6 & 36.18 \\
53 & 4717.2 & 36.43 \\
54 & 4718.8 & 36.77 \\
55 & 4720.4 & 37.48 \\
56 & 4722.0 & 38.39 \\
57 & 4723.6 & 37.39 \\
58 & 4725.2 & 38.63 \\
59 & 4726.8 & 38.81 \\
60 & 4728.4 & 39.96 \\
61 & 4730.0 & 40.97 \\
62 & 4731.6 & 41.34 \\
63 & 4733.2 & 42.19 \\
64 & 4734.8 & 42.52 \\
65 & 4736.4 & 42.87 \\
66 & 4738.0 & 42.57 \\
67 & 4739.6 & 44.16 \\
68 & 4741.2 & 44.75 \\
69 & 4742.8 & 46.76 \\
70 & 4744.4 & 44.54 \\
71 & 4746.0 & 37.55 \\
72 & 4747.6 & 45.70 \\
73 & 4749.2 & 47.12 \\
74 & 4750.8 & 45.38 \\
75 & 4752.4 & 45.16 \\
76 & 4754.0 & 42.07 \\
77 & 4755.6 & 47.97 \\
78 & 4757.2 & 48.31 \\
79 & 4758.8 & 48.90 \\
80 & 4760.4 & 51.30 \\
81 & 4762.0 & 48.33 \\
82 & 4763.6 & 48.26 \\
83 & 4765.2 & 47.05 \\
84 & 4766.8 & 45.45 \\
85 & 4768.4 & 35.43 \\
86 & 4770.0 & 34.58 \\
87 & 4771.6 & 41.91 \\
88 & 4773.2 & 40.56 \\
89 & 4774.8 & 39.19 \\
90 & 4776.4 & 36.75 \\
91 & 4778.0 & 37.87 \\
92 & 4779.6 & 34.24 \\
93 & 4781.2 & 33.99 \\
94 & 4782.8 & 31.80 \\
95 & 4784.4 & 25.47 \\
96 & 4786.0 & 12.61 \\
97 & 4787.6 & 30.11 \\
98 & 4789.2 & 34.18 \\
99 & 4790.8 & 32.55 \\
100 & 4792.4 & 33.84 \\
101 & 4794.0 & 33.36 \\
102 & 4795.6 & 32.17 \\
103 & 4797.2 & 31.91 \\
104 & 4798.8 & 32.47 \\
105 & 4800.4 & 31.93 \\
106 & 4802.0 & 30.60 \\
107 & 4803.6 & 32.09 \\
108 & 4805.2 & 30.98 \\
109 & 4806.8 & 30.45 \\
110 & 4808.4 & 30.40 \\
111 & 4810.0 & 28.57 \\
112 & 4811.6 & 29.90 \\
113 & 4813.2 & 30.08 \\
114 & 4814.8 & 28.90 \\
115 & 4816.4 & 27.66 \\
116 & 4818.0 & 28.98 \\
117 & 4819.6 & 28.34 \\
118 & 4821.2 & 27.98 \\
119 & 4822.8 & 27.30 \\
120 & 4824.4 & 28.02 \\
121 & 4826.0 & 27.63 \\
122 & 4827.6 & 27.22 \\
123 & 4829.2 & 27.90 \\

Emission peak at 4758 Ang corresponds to C IV 1549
